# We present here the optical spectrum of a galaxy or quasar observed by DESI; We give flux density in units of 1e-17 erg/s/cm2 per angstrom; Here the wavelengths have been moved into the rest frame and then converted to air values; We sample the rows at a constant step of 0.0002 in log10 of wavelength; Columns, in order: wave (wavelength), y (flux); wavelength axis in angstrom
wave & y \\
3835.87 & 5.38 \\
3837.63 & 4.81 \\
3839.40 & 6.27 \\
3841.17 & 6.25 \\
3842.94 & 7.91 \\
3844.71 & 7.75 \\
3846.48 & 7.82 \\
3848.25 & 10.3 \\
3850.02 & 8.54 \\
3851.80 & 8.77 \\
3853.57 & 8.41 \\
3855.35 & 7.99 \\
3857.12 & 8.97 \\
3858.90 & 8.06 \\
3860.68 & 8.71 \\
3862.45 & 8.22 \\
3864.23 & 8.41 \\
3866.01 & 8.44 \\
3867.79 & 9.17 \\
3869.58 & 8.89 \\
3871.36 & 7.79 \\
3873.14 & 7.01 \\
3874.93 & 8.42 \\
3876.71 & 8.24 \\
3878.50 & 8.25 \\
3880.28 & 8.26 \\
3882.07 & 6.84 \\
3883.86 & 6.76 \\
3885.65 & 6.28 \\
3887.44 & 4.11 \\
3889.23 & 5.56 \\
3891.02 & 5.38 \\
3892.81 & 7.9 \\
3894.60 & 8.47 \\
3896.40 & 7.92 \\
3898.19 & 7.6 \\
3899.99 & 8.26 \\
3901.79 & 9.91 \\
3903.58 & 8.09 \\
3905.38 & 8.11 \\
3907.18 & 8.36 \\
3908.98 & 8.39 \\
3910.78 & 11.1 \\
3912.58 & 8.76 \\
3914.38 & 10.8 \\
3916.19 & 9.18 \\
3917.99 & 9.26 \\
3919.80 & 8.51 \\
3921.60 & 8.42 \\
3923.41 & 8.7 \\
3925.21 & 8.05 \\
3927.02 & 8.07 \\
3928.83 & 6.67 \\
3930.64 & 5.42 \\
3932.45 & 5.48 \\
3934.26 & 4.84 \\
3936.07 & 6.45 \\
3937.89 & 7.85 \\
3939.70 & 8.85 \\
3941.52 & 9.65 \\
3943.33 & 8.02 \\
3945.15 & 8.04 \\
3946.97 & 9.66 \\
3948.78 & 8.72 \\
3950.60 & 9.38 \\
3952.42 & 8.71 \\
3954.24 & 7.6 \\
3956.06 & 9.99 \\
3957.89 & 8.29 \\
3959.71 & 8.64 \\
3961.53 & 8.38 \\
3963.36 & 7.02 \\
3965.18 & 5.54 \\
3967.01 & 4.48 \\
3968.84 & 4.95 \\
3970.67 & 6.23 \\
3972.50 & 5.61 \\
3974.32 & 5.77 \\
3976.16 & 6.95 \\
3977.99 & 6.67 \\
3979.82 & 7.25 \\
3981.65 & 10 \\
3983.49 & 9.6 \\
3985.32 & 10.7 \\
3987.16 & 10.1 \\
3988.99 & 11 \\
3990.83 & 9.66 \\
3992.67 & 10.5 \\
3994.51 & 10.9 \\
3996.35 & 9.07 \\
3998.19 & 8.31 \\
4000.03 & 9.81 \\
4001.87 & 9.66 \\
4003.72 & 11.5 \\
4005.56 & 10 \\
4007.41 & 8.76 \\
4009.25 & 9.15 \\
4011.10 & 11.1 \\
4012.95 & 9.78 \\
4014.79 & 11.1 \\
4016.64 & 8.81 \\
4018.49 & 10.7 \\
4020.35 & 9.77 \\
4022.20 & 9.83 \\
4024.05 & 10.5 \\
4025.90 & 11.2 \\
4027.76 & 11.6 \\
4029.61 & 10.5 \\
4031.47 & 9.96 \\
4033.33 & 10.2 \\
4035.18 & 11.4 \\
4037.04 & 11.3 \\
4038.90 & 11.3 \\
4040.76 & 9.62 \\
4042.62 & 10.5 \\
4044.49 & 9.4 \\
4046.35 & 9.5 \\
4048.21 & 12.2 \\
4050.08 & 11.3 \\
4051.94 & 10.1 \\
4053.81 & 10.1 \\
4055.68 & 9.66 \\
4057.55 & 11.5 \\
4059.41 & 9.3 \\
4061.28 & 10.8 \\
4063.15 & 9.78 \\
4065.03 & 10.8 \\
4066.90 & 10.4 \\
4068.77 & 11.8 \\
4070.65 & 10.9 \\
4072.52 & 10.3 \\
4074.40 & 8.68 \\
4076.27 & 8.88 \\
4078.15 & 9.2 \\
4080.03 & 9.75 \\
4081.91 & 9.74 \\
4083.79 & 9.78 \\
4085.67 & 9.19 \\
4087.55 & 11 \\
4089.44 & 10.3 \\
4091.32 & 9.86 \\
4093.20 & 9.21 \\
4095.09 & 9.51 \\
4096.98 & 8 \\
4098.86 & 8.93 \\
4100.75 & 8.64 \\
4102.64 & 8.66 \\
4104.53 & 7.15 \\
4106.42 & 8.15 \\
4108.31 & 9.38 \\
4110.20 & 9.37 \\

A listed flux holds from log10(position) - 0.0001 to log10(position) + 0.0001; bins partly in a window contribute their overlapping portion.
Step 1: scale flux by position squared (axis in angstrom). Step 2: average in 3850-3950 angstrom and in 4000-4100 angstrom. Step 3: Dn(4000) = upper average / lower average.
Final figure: 1.36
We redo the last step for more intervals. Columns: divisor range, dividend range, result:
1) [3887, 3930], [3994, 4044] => 1.32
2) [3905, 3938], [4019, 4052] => 1.40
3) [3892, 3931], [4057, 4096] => 1.28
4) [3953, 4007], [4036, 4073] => 1.30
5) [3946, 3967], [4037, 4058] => 1.34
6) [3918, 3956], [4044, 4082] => 1.37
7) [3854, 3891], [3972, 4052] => 1.38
